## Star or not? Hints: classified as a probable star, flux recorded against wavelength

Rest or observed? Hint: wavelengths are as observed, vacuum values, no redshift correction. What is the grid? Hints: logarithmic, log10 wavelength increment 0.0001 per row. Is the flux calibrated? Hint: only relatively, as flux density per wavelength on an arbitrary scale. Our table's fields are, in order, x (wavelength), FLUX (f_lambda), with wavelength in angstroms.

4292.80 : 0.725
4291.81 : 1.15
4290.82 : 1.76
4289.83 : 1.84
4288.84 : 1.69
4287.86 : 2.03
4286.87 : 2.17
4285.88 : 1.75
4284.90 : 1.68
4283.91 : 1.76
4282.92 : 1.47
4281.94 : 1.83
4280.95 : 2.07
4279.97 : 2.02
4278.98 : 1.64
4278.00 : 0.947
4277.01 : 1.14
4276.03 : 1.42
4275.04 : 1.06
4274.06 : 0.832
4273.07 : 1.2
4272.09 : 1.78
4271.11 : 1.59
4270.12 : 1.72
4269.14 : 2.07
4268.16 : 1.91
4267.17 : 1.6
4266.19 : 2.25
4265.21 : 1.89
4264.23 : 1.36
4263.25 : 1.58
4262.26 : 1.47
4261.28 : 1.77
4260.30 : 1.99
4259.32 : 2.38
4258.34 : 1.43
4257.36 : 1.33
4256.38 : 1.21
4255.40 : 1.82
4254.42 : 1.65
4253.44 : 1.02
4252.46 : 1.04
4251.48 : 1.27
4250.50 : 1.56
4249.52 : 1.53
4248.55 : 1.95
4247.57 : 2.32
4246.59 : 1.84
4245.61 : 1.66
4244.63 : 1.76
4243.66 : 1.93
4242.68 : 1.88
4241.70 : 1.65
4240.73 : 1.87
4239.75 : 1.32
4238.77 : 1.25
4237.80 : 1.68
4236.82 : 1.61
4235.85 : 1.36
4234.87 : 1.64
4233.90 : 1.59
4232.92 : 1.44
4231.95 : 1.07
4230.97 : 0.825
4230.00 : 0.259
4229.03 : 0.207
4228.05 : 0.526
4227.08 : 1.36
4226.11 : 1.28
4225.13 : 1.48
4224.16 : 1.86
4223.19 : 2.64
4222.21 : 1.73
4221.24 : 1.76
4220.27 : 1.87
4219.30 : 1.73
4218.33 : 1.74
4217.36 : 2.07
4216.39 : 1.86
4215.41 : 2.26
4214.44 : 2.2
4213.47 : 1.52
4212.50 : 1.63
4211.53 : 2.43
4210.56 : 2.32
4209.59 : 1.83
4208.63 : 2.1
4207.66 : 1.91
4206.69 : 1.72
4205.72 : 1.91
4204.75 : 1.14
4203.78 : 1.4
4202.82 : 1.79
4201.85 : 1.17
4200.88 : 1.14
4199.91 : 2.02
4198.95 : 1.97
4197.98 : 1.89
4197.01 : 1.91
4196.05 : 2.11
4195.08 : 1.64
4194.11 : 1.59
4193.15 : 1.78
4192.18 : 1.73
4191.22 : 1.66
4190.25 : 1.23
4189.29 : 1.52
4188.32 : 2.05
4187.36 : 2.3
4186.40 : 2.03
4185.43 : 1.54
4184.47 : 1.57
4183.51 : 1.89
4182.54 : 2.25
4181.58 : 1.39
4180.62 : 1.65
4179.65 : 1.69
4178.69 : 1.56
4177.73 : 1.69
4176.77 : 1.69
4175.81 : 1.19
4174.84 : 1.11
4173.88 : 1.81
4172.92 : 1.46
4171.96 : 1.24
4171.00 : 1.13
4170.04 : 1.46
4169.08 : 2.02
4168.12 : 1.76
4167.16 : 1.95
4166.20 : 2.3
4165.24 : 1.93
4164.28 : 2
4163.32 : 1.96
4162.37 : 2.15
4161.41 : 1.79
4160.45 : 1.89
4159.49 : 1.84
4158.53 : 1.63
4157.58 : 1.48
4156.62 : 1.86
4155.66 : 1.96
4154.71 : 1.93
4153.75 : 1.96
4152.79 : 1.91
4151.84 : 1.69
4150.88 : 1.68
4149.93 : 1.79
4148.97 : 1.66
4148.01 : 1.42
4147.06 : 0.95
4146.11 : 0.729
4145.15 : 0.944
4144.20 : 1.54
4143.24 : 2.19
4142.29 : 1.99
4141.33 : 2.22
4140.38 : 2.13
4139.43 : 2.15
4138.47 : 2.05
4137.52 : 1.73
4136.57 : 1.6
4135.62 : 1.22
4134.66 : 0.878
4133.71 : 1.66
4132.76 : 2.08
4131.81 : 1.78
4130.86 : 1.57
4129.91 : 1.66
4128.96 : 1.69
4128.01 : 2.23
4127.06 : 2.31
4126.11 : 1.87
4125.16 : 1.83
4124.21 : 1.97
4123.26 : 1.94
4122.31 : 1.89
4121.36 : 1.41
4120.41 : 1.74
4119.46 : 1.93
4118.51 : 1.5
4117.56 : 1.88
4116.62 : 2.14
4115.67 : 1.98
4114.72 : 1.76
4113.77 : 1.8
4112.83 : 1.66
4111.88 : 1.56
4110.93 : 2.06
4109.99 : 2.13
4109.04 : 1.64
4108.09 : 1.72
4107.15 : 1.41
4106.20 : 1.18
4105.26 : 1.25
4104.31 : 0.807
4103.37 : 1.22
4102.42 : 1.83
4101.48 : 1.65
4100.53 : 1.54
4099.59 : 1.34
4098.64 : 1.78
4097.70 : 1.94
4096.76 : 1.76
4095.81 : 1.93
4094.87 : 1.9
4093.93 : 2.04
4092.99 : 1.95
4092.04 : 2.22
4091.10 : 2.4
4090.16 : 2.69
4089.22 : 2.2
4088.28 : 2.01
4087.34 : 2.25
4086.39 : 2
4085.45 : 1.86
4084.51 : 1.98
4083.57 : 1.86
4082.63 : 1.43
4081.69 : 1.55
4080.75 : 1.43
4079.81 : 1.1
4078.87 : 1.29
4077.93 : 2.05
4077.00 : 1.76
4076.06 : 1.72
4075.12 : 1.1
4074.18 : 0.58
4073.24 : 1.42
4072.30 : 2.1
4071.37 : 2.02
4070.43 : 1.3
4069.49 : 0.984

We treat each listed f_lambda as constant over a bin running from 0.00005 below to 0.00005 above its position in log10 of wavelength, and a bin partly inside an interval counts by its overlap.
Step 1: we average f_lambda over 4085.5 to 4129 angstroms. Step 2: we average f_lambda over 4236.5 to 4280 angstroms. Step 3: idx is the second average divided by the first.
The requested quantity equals 0.9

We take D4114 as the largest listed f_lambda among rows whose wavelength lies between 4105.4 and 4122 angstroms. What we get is 2.14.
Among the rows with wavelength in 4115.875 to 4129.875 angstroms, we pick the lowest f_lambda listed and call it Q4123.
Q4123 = 1.41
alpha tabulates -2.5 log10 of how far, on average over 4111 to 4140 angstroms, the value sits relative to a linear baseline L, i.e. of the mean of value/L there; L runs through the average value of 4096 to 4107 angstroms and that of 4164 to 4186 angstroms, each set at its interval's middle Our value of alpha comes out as -0.16 mag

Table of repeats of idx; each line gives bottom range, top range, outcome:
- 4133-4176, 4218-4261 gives 0.90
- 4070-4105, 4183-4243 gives 0.96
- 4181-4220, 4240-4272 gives 0.94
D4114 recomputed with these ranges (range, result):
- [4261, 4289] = 2.25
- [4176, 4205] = 2.3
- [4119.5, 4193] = 2.31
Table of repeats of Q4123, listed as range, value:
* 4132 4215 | 0.729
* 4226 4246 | 0.207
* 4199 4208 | 1.14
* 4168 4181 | 1.11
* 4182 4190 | 1.52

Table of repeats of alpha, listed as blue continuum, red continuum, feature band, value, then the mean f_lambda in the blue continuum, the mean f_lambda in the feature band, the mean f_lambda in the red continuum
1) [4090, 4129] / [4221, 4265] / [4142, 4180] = 0.008 mag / 1.79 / 1.67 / 1.52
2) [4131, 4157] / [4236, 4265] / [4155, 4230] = -0.036 mag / 1.69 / 1.72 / 1.62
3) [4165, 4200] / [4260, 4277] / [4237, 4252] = -0.041 mag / 1.72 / 1.69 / 1.6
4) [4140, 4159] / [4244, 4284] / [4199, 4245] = 0.016 mag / 1.68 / 1.61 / 1.61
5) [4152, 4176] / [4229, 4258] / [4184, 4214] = -0.085 mag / 1.75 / 1.76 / 1.47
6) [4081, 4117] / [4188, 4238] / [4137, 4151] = 0.036 mag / 1.8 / 1.68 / 1.64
